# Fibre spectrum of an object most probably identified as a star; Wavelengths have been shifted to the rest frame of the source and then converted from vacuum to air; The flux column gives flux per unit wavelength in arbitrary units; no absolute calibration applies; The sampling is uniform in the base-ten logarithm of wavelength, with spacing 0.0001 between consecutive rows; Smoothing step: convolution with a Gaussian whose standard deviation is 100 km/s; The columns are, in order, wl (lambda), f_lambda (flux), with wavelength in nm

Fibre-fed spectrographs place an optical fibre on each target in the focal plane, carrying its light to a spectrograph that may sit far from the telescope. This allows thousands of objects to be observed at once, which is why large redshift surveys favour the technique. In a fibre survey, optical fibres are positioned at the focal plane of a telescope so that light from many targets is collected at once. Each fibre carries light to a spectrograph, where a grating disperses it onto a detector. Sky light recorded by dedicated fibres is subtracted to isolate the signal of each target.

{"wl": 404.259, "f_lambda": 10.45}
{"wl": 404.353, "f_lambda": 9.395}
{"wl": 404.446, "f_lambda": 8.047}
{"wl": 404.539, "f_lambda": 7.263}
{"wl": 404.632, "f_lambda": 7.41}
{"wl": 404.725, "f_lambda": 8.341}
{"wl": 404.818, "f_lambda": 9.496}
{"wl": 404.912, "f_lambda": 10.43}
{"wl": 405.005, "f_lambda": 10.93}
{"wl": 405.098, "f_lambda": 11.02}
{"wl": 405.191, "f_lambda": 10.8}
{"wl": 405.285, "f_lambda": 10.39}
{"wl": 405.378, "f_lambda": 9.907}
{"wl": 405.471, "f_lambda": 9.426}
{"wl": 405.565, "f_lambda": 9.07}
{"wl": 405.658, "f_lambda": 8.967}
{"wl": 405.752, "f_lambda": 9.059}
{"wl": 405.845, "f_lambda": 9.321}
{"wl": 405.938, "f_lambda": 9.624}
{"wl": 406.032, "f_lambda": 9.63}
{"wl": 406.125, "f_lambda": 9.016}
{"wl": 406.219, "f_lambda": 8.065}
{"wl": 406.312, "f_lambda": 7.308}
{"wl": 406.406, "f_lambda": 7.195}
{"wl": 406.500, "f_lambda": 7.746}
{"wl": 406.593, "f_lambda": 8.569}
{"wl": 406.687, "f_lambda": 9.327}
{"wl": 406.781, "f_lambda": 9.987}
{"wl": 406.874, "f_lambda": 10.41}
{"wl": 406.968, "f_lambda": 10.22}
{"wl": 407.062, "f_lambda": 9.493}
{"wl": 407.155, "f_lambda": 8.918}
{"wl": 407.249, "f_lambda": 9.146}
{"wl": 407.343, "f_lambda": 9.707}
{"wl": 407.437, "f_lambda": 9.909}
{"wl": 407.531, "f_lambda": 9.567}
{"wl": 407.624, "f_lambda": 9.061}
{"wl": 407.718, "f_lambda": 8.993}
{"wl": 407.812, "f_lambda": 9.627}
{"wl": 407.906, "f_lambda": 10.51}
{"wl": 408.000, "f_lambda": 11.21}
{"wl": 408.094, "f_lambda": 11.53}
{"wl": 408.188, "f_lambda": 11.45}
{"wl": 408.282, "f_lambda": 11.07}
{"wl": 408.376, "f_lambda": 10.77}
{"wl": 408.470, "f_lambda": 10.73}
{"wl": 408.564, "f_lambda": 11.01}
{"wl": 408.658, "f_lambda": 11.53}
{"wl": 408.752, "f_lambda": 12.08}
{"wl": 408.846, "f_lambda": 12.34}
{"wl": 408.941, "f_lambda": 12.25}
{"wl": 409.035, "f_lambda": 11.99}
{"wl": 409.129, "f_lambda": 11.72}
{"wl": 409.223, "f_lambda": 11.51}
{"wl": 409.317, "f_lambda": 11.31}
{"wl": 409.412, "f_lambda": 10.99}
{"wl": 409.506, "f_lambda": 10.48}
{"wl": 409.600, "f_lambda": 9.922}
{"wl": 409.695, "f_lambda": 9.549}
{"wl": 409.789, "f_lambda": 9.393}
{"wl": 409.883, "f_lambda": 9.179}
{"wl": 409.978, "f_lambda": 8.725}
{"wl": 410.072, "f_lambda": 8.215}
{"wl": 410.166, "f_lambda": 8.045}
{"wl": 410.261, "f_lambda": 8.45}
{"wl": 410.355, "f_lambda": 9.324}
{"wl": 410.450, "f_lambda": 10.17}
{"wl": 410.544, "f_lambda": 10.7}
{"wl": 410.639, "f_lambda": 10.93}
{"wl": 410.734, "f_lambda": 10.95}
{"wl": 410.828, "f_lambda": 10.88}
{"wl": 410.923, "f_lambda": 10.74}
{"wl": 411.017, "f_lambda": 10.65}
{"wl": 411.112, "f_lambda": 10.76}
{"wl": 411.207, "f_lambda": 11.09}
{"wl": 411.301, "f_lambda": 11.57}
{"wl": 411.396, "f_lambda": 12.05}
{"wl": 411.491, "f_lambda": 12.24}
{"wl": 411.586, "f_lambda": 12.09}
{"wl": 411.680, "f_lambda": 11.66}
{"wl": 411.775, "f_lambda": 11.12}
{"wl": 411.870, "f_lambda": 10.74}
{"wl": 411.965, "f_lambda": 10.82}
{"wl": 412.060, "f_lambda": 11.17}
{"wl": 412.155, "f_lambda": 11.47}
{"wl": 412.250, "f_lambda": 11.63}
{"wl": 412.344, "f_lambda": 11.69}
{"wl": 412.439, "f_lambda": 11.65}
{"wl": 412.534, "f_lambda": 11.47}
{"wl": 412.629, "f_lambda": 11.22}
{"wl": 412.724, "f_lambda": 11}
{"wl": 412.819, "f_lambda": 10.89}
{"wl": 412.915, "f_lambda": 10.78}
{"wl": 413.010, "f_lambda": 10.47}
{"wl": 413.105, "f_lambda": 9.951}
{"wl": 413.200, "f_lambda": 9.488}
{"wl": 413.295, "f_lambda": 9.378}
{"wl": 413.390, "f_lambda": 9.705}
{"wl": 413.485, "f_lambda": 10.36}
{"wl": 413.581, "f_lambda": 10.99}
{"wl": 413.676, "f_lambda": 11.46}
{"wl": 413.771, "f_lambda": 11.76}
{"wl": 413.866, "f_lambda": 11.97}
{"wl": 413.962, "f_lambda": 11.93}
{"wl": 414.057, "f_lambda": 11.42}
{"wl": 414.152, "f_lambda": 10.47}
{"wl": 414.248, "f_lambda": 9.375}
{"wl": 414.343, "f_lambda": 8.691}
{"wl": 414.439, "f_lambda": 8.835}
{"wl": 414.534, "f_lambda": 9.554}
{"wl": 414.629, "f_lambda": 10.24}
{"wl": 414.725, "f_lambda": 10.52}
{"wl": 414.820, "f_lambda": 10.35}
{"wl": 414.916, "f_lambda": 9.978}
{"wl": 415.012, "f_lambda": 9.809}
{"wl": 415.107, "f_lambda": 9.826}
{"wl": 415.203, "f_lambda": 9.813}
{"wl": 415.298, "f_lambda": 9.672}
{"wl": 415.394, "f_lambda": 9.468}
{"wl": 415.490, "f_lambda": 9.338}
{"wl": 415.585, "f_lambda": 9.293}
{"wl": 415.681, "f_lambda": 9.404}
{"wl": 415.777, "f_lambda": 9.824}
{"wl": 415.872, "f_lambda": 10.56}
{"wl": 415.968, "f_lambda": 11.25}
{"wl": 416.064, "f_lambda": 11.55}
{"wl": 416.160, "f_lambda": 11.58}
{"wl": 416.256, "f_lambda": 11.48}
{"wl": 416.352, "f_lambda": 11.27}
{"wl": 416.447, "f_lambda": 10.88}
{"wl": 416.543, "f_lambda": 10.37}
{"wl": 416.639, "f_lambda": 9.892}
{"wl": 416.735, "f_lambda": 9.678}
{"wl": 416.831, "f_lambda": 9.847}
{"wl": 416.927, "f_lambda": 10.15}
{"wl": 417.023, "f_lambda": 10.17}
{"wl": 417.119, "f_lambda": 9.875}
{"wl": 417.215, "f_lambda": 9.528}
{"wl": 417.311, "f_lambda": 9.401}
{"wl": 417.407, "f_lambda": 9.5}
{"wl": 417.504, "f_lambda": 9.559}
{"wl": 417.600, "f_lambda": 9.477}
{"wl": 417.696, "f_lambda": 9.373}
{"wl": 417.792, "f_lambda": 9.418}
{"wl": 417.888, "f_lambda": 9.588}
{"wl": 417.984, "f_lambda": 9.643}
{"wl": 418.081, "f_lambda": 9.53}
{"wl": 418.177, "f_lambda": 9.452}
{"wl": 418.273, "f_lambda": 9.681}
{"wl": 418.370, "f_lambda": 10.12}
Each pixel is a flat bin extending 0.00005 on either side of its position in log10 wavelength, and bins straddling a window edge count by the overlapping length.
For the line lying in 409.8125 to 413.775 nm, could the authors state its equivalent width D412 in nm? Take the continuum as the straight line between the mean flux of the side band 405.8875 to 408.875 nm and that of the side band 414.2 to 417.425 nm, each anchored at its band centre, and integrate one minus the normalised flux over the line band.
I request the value -0.27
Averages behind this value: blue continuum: 9.85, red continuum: 10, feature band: 10.6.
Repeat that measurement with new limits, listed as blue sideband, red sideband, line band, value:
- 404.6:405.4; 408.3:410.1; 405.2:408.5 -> 0.23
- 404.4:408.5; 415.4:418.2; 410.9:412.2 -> -0.21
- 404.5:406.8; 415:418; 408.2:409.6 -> -0.29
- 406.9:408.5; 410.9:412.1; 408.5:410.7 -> 0.05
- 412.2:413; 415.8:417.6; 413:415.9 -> 0.19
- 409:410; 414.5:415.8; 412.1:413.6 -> -0.10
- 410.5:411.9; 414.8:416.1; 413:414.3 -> -0.01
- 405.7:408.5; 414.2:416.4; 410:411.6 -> -0.11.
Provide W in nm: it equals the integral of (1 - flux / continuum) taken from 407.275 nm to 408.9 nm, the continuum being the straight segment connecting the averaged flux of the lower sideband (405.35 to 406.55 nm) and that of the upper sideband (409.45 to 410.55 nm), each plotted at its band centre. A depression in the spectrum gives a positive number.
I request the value -0.28 nm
